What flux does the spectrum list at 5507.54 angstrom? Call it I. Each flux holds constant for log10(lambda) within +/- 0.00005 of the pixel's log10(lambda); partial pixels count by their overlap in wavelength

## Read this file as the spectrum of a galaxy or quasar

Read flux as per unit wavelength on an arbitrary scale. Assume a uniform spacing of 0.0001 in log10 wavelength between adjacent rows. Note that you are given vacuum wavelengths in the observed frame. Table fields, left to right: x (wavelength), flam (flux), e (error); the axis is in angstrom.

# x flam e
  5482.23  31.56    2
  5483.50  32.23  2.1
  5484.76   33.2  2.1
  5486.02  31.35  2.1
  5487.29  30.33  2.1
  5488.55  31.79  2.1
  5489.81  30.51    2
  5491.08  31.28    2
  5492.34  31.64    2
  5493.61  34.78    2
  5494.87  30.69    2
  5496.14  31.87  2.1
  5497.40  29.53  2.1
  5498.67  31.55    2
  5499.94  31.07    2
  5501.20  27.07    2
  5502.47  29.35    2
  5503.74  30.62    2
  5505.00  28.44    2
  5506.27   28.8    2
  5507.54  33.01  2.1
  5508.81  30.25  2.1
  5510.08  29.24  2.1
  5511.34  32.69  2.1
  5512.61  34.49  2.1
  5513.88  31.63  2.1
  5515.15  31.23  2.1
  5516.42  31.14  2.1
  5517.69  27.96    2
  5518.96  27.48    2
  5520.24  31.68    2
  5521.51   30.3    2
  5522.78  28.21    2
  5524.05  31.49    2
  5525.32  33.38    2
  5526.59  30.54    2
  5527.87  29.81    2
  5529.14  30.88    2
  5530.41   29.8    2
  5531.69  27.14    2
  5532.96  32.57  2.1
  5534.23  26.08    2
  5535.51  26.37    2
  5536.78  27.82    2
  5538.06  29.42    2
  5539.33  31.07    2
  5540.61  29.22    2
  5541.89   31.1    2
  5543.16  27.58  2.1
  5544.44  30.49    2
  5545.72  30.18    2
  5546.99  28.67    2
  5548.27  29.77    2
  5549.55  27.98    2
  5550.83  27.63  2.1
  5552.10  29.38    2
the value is 33.01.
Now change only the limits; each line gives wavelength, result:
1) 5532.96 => 32.57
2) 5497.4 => 29.53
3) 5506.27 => 28.8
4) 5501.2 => 27.07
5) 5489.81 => 30.51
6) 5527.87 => 29.81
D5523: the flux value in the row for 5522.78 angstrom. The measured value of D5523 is 28.21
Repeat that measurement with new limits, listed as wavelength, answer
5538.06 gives 29.42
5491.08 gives 31.28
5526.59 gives 30.54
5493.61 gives 34.78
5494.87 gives 30.69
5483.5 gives 32.23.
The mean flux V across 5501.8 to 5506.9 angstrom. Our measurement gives 29.3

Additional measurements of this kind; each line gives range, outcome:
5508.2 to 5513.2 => 31.7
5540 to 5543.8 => 29.3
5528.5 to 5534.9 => 29.3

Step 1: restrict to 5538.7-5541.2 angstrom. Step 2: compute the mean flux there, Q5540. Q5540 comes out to 30.1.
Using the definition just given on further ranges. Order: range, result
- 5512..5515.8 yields 32.4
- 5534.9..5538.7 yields 27.9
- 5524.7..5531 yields 30.9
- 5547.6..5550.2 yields 28.8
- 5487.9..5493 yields 31.3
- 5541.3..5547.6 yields 29.6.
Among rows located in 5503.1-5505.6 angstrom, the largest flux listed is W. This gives 30.62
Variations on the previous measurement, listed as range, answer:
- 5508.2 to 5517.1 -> 34.49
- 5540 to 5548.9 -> 31.1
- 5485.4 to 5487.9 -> 31.35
